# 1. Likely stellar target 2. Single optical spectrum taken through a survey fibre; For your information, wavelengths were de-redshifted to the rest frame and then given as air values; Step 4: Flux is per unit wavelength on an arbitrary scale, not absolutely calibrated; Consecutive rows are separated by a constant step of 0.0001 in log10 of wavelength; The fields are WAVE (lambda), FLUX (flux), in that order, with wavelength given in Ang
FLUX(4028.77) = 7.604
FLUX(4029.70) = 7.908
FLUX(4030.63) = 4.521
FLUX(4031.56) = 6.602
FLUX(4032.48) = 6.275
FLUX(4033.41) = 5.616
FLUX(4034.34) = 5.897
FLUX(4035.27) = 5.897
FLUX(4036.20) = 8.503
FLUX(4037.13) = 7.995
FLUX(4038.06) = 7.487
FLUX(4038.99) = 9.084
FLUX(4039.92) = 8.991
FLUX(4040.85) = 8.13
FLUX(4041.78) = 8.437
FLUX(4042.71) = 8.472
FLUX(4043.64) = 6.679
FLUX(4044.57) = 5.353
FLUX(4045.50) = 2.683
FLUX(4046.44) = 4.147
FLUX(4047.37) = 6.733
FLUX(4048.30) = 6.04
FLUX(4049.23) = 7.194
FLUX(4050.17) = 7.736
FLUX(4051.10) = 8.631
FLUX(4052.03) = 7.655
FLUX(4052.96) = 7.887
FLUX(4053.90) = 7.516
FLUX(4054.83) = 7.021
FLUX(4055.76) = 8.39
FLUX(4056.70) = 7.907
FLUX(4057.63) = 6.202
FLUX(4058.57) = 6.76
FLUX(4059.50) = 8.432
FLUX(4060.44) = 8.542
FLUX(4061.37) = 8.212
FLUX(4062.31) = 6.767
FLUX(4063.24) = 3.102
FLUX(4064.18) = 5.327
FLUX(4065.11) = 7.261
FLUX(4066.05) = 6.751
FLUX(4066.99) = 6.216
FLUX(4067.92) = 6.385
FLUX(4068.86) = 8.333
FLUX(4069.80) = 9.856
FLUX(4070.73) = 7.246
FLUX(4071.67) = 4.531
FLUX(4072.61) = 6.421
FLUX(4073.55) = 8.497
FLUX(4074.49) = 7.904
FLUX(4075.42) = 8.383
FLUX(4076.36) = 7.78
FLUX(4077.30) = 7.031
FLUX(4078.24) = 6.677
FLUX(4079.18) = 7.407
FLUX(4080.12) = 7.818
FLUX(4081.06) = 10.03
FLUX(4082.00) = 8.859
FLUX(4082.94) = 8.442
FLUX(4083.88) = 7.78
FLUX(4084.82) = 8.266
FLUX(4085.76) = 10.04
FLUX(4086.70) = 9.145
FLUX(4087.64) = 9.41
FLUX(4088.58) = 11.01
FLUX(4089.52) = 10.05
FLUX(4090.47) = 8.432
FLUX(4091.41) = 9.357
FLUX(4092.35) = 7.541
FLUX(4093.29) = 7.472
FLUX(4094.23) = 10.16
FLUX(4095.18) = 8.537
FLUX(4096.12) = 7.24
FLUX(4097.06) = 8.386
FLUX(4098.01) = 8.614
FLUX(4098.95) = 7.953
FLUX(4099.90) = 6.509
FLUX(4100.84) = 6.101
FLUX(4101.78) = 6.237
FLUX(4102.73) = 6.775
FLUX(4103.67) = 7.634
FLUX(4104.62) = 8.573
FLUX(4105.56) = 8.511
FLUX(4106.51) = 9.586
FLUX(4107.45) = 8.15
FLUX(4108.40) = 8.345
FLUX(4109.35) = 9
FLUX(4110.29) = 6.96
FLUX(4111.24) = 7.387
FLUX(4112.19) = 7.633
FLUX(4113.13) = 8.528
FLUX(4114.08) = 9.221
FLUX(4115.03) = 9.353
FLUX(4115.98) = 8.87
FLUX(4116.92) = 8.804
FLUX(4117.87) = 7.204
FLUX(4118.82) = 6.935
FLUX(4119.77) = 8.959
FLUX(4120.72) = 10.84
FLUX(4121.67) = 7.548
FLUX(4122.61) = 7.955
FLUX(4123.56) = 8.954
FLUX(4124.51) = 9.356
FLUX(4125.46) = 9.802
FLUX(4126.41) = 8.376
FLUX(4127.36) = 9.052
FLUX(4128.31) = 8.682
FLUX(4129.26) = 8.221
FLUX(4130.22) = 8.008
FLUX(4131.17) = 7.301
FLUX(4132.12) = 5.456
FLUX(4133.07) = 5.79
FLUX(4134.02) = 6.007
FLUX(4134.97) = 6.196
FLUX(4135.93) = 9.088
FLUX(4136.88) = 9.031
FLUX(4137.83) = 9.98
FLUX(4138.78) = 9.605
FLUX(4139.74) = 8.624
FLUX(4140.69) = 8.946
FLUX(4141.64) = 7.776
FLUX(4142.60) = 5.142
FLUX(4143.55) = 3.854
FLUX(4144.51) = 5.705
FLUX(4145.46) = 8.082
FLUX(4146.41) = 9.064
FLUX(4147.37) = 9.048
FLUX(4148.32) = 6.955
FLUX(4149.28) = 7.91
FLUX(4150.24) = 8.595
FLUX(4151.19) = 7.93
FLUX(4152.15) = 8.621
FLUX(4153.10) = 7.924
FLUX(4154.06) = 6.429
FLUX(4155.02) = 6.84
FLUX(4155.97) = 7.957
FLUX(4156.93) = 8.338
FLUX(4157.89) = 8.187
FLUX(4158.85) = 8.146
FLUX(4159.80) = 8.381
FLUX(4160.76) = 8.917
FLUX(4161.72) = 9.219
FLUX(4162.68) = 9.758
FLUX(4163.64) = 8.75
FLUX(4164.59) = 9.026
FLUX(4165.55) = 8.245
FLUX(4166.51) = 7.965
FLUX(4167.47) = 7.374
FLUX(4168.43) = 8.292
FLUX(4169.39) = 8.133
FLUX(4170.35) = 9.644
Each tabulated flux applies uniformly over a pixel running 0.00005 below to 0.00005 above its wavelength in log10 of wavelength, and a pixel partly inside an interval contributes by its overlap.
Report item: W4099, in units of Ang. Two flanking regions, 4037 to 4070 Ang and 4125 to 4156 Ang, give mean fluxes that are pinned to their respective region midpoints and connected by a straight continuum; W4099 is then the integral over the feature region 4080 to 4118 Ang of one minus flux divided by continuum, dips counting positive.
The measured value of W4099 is -4.8 Ang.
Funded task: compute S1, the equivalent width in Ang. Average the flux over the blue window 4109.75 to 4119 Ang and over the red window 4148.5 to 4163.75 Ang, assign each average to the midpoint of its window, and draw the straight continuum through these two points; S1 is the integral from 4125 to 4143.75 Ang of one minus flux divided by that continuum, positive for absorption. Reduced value 0.8 Ang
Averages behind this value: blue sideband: 8.14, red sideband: 8.2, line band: 7.8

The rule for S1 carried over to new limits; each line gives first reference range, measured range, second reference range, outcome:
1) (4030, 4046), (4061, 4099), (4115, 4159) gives -3.0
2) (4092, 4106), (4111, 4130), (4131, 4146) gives -2.8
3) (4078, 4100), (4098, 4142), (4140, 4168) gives 0.7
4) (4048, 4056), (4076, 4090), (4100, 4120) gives -1.5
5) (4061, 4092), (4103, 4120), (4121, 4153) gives -0.9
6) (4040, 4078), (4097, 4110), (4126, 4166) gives -0.6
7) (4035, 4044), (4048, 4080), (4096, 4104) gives 2.0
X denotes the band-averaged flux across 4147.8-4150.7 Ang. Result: 7.82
